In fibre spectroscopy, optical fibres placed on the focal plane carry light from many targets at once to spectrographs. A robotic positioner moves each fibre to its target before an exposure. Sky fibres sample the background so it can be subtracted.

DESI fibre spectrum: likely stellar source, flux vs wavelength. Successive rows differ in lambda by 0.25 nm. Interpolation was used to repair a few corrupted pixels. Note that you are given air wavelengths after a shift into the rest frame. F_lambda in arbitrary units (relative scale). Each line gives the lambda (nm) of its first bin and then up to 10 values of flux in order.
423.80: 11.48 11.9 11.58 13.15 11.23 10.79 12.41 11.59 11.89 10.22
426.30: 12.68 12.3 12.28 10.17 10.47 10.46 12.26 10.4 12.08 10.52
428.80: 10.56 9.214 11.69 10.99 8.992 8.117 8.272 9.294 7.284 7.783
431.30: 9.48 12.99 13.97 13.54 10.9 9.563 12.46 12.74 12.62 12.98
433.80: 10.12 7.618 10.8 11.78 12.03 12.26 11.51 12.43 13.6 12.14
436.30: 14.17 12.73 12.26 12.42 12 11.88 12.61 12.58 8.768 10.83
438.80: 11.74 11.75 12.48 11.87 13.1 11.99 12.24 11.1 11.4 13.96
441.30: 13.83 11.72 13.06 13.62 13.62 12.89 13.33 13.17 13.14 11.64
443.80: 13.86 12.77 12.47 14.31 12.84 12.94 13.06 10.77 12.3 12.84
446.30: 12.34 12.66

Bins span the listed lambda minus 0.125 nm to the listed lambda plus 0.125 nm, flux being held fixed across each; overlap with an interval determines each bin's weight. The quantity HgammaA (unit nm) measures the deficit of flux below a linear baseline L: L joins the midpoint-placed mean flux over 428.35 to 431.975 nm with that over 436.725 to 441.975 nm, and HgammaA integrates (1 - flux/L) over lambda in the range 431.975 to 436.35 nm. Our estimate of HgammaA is -0.34 nm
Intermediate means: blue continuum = 10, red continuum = 12.1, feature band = 11.8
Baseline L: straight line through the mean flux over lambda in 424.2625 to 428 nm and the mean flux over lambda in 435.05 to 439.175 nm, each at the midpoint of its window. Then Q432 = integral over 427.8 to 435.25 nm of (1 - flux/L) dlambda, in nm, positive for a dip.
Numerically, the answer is 0.67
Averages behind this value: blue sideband 11.5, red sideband 12.1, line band 10.8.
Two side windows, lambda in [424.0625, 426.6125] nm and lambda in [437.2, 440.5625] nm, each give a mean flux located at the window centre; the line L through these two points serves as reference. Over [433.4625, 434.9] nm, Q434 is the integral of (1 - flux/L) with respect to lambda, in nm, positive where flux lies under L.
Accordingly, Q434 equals 0.12 nm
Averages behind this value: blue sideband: 11.8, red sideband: 11.8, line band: 10.8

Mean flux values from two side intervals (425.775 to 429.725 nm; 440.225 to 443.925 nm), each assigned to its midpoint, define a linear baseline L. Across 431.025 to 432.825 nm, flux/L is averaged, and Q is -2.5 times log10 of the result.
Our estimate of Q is 0.01 mag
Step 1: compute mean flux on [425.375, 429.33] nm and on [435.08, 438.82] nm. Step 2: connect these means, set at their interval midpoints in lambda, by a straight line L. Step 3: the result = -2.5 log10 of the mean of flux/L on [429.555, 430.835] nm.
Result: 0.30 mag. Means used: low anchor 11.2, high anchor 12.1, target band 8.71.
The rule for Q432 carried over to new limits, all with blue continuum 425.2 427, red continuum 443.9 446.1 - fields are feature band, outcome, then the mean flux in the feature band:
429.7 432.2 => 0.43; 9.99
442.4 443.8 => -0.04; 12.9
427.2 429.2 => 0.20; 10.8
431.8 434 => 0.06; 11.8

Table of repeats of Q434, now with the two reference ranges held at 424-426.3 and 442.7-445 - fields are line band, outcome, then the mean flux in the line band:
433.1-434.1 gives 0.09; 11.2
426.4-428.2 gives 0.09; 11.2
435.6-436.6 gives -0.05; 13.1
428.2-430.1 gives 0.26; 10.3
